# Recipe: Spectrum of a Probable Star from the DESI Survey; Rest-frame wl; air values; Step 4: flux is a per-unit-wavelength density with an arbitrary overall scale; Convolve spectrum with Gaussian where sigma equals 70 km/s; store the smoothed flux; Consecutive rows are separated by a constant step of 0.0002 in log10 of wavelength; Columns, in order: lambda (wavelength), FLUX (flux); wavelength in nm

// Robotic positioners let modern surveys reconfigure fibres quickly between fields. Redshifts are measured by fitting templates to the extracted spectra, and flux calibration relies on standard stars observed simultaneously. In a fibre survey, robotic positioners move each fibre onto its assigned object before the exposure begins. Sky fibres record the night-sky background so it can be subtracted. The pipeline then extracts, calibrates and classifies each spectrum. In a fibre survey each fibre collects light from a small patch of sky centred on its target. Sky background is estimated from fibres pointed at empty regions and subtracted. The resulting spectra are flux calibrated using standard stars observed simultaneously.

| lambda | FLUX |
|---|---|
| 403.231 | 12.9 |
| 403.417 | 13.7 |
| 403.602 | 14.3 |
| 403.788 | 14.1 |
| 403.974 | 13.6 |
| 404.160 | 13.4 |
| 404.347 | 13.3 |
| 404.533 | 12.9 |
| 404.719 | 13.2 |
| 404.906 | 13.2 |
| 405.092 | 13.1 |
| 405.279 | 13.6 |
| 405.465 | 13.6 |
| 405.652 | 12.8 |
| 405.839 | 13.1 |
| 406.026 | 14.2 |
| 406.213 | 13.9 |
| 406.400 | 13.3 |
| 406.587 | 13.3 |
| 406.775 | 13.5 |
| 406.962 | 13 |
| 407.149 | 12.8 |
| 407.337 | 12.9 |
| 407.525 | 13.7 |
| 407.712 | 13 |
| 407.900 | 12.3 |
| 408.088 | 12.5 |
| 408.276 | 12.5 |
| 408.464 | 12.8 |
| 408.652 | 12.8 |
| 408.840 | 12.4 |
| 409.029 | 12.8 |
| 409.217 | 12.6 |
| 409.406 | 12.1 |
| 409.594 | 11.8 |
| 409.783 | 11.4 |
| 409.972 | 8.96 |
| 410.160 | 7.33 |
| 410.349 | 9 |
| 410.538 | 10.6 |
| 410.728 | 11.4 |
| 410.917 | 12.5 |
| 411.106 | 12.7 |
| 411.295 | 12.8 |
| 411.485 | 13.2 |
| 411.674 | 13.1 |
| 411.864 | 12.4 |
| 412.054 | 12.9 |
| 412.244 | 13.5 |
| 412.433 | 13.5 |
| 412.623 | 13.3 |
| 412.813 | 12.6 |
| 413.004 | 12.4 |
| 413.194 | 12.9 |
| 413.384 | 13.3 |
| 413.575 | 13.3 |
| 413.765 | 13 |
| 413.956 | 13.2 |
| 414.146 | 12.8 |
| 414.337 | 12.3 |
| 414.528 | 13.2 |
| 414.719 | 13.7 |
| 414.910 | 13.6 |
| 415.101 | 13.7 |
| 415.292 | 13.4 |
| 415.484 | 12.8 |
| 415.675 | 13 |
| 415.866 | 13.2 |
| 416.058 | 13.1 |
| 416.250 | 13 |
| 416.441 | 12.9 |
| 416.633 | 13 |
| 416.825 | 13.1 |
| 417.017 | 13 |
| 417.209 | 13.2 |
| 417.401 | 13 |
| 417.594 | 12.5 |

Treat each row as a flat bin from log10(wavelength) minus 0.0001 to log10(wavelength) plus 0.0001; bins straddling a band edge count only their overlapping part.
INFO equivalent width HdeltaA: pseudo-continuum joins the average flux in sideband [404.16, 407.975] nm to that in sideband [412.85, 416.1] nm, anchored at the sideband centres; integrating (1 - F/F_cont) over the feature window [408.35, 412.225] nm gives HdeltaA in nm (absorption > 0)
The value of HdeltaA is 0.40 nm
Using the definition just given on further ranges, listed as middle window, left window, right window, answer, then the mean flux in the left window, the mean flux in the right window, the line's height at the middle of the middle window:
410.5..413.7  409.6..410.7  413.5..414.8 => -0.40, 9.76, 13.1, 11.4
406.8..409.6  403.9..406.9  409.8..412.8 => -0.02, 13.4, 11.8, 12.6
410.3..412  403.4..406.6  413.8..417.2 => 0.15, 13.5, 13.1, 13.3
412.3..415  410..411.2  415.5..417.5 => -0.29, 10.5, 13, 11.8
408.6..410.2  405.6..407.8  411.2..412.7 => 0.21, 13.3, 13.1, 13.2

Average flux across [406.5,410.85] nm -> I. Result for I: 12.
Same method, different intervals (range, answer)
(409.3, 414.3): 12.2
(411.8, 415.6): 13.1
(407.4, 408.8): 12.8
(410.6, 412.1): 12.6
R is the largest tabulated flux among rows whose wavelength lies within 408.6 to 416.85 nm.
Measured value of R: 13.7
